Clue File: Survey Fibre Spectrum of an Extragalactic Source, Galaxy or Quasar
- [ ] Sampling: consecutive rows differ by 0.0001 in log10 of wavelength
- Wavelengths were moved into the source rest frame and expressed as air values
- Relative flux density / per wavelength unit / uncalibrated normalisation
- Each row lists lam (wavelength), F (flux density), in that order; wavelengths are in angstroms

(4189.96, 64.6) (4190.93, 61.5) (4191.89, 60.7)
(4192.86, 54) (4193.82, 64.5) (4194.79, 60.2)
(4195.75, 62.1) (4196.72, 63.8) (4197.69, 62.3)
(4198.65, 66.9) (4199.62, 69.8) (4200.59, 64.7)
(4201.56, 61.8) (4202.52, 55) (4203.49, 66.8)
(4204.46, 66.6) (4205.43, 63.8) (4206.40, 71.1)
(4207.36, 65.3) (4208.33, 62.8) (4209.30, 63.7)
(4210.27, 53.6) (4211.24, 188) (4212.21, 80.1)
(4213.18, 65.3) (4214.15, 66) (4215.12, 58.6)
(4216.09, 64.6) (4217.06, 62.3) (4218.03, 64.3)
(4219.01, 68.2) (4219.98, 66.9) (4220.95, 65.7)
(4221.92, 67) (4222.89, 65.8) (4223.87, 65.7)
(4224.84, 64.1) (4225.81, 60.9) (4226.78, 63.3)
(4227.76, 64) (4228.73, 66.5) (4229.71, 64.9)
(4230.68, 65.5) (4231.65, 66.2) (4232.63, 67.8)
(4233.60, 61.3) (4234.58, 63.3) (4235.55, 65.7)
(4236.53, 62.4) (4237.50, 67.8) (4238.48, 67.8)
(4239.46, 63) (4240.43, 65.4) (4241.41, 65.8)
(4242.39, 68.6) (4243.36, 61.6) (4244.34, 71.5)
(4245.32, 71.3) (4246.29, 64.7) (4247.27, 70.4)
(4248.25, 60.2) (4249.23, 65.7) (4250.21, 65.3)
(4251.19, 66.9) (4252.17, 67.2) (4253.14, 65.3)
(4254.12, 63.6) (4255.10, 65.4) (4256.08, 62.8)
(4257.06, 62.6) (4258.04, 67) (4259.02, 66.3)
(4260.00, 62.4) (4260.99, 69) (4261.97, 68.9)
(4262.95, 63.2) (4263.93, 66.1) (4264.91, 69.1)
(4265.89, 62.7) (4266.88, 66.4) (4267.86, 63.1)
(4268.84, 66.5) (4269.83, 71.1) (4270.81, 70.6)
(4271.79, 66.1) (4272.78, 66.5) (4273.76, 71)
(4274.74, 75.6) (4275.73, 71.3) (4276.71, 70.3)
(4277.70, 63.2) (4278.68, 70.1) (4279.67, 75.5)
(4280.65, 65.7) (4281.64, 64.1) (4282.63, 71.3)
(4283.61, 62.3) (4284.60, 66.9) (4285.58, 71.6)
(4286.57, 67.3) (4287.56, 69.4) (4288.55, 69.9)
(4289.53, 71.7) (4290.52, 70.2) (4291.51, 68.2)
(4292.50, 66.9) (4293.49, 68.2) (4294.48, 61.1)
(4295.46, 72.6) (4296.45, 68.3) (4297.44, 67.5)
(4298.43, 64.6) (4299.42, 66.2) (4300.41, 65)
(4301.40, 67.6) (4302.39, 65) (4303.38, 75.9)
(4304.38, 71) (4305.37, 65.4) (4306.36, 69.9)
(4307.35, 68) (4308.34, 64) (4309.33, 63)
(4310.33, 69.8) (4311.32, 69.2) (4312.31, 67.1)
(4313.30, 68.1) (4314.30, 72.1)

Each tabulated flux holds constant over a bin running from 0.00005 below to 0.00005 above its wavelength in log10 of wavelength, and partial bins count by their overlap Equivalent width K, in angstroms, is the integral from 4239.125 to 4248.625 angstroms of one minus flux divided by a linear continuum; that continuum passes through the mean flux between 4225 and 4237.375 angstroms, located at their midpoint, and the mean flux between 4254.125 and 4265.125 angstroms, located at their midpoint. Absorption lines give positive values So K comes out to -0.2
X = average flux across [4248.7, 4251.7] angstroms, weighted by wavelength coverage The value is 65.8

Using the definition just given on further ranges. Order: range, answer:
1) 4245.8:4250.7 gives 65.3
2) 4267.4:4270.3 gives 66.8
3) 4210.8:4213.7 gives 109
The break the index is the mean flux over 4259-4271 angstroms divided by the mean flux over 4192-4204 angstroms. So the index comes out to 1.06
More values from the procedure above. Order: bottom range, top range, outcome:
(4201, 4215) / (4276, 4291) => 0.94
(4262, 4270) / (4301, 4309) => 1.03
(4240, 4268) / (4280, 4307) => 1.03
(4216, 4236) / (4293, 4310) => 1.04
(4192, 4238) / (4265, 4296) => 1.02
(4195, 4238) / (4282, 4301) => 1.00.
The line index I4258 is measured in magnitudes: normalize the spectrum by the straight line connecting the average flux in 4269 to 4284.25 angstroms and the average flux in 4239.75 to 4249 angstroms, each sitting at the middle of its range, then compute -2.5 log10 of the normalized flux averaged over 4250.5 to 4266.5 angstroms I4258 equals 0.03 mag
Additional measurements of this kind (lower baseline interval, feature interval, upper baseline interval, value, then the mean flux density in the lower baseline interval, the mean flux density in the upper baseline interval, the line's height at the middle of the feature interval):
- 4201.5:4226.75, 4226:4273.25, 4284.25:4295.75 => 0.053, 69.4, 68.7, 69.1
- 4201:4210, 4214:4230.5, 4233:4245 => 0.001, 63.9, 65.5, 64.7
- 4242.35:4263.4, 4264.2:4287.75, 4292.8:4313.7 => -0.025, 65.9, 67.5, 66.6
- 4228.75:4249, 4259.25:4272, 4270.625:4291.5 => 0.021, 65.8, 69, 67.8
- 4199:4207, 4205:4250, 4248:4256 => -0.049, 65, 65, 65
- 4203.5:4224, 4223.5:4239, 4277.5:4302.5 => 0.090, 71.2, 67.8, 70.4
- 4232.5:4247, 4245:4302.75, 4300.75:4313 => -0.004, 65.9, 68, 67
